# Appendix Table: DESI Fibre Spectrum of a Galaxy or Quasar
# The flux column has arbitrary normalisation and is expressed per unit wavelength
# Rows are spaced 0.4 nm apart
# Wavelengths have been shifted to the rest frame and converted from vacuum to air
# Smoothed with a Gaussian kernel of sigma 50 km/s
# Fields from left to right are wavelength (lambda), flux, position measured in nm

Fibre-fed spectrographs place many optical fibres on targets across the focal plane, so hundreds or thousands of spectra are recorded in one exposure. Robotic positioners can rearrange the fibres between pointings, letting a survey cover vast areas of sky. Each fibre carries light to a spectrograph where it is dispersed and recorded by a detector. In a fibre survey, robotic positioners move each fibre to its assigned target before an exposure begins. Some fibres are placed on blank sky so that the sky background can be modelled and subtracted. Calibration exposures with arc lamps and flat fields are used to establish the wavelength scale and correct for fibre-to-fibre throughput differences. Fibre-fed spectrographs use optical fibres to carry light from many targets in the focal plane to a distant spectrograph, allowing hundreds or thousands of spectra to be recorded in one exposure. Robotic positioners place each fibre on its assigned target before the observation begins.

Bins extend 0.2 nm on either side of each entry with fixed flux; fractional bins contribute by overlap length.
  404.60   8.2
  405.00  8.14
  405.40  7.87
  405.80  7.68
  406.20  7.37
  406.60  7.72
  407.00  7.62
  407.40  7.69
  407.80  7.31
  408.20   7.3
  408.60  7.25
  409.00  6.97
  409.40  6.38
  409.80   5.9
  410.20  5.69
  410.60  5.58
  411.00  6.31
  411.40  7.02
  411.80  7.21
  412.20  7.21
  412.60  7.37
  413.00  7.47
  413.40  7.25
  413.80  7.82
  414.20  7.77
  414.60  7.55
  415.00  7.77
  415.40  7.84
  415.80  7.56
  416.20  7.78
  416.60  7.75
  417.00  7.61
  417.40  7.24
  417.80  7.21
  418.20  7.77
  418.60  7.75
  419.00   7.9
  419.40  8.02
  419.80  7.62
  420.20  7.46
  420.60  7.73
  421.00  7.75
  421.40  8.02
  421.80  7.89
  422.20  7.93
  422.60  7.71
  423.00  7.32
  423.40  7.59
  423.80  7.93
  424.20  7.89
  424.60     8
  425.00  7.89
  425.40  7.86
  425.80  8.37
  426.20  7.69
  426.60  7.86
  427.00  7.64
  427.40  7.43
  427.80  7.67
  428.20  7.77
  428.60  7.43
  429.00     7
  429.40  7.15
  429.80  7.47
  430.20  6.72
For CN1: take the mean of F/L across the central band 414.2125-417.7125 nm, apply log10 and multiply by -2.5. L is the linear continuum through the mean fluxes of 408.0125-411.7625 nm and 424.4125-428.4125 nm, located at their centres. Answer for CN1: -0.09 mag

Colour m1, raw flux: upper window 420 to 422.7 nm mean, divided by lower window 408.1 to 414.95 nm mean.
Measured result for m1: 1.1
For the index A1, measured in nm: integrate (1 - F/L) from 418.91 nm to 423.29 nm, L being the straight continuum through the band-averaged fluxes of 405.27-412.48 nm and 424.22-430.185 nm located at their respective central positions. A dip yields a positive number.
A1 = -0.19 nm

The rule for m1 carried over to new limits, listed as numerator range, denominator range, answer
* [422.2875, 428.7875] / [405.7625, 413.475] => 1.11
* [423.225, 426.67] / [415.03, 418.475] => 1.04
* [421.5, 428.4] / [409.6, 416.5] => 1.09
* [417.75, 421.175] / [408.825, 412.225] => 1.20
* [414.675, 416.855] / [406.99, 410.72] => 1.14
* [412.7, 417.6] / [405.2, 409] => 1.01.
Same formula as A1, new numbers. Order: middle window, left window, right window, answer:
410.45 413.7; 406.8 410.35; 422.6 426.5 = 0.07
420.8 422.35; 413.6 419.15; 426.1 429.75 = -0.06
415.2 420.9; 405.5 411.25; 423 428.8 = -0.21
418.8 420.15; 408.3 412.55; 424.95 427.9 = -0.10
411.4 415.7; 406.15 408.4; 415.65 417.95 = 0.01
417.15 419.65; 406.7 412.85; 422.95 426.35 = -0.07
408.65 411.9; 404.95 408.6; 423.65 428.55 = 0.53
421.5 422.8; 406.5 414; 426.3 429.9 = -0.09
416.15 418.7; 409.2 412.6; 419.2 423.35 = -0.11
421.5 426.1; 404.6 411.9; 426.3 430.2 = -0.30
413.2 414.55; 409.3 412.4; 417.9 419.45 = -0.13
